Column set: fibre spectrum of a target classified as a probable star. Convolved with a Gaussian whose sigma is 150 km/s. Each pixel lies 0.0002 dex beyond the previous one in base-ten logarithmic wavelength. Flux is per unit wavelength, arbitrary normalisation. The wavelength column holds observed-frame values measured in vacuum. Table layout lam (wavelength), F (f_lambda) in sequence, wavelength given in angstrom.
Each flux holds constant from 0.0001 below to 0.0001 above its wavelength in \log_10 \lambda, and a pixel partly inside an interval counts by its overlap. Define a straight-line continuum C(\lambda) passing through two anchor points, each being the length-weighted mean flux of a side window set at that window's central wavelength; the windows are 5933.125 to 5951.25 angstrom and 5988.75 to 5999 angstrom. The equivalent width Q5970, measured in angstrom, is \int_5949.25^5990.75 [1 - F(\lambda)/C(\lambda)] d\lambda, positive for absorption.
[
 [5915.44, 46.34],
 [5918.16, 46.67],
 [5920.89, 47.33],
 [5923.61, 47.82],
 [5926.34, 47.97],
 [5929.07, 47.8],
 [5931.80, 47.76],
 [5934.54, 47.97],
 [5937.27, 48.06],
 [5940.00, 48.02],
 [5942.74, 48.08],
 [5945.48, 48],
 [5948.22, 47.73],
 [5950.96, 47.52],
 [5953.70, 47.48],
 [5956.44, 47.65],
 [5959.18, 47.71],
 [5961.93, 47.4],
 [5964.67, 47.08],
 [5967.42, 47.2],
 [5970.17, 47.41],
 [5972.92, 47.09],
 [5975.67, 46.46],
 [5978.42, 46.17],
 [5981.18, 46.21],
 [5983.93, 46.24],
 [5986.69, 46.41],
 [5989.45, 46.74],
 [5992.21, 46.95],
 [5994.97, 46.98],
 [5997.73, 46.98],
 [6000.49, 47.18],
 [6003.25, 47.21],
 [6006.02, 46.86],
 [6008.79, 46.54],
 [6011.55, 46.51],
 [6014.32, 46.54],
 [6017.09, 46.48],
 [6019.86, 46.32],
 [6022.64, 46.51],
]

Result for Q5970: 0.3 angstrom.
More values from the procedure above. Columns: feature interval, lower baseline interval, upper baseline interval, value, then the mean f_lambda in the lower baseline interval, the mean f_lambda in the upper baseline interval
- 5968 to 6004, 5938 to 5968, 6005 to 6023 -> 0.2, 47.6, 46.5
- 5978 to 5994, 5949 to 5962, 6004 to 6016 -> 0.2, 47.6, 46.6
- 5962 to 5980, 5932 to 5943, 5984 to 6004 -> 0.2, 48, 46.9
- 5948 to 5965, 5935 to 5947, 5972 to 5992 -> 0.0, 48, 46.5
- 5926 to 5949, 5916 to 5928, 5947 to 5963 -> -0.2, 47.4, 47.6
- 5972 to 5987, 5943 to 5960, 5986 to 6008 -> 0.3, 47.7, 46.9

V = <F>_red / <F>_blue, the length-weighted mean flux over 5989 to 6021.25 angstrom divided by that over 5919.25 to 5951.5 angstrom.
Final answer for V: 0.98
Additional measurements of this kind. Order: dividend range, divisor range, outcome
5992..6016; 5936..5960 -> 0.98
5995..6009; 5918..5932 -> 0.99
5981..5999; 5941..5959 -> 0.98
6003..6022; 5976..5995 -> 1.00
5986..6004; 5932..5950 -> 0.98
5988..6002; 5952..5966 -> 0.99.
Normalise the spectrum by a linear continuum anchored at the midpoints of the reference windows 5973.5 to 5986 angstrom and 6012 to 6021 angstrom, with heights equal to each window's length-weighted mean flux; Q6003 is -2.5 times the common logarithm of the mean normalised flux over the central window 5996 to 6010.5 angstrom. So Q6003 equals -0.01 mag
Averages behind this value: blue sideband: 46.3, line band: 47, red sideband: 46.5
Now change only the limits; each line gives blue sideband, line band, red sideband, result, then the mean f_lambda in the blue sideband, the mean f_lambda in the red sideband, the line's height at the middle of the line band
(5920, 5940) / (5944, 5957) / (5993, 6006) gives 0.00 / 47.9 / 47.1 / 47.6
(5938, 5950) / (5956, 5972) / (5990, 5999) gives 0.00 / 47.9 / 47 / 47.5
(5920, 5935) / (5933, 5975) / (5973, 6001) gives -0.01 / 47.8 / 46.6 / 47.3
